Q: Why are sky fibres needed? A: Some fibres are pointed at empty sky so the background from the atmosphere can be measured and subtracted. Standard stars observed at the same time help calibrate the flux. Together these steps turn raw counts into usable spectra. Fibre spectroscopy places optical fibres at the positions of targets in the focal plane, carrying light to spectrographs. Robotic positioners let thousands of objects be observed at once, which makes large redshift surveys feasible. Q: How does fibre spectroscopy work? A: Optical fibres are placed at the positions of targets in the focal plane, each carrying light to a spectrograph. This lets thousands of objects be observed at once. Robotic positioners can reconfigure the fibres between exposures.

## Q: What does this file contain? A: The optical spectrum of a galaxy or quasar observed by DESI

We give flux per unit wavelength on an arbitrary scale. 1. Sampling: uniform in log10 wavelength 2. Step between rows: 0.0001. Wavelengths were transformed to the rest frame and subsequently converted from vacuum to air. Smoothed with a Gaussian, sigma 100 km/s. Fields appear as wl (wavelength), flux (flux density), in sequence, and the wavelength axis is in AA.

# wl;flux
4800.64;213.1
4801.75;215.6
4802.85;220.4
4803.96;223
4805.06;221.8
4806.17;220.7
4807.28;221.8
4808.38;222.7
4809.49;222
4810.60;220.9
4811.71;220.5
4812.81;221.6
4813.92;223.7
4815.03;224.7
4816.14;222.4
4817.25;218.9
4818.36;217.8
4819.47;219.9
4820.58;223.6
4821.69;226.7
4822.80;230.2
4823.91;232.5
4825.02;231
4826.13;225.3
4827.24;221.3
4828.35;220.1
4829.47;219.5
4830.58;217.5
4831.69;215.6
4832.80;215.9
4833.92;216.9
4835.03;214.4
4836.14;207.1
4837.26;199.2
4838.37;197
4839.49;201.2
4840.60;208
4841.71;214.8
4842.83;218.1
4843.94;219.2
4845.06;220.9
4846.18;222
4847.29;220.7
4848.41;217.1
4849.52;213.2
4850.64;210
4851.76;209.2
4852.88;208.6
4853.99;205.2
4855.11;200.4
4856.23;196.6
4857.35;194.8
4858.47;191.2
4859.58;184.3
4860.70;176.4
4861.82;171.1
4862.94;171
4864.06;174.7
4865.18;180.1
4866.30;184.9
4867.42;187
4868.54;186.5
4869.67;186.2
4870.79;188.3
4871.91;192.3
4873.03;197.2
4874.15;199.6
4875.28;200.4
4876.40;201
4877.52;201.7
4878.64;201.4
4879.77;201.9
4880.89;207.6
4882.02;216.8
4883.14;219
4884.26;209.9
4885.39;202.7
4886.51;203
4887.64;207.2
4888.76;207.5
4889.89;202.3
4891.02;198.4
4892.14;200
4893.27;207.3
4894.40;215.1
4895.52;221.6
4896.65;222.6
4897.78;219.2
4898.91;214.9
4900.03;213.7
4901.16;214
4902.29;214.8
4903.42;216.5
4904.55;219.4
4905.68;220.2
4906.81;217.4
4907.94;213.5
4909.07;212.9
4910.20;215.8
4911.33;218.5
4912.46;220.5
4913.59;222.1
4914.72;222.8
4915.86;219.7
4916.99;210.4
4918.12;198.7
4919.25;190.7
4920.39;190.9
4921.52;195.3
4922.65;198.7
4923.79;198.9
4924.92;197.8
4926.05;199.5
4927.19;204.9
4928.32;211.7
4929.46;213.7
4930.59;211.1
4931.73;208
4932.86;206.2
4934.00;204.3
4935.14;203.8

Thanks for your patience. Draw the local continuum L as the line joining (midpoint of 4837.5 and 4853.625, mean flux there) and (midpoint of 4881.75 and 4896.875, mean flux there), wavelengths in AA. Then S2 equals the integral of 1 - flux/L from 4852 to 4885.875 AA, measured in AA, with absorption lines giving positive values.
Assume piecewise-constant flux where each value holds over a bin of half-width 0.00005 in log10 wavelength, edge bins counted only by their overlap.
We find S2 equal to 2.6 AA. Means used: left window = 213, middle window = 195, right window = 209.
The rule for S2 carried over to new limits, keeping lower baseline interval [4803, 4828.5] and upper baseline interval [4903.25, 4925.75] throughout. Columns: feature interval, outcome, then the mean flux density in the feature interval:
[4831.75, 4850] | 0.6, 213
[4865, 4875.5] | 1.2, 190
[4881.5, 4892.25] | 0.3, 207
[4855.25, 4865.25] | 1.6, 183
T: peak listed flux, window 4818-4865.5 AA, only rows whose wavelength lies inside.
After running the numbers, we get 232.5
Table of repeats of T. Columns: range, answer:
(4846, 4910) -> 222.6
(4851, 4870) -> 209.2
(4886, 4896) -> 221.6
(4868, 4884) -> 219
